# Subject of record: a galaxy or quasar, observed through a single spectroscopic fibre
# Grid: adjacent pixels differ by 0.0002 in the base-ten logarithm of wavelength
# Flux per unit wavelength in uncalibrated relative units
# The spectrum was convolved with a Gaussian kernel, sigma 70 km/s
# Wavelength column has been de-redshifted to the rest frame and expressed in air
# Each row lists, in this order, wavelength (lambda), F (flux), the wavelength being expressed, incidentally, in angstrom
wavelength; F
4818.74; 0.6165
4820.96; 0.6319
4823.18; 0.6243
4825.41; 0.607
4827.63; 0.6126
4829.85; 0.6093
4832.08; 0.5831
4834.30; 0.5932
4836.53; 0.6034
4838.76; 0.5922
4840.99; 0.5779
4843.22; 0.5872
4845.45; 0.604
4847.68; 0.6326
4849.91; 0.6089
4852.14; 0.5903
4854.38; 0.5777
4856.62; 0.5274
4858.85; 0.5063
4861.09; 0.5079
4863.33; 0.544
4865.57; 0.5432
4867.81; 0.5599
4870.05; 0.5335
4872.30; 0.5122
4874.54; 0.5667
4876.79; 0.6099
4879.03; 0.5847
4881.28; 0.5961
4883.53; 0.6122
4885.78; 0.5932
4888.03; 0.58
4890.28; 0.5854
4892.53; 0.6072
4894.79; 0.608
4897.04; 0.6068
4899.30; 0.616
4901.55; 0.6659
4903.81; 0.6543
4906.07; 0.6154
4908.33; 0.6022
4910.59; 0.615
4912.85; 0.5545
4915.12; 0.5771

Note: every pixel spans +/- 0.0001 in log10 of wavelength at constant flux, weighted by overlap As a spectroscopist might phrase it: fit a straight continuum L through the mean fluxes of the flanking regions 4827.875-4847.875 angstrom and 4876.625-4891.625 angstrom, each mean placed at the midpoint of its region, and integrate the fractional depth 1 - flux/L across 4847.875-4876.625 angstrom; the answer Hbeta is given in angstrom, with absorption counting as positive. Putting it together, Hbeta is 2.06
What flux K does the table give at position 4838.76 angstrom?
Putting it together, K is 0.5922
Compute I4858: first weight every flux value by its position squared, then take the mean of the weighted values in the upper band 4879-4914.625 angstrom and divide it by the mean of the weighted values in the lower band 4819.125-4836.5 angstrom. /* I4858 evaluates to 1.0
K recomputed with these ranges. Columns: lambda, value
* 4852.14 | 0.5903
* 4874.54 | 0.5667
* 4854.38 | 0.5777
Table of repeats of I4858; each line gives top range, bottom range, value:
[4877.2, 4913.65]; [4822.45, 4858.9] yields 1.05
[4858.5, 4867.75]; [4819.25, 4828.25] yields 0.87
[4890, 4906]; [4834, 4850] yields 1.06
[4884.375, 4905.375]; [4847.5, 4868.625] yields 1.12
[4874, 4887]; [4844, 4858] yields 1.02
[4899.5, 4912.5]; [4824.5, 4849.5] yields 1.07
